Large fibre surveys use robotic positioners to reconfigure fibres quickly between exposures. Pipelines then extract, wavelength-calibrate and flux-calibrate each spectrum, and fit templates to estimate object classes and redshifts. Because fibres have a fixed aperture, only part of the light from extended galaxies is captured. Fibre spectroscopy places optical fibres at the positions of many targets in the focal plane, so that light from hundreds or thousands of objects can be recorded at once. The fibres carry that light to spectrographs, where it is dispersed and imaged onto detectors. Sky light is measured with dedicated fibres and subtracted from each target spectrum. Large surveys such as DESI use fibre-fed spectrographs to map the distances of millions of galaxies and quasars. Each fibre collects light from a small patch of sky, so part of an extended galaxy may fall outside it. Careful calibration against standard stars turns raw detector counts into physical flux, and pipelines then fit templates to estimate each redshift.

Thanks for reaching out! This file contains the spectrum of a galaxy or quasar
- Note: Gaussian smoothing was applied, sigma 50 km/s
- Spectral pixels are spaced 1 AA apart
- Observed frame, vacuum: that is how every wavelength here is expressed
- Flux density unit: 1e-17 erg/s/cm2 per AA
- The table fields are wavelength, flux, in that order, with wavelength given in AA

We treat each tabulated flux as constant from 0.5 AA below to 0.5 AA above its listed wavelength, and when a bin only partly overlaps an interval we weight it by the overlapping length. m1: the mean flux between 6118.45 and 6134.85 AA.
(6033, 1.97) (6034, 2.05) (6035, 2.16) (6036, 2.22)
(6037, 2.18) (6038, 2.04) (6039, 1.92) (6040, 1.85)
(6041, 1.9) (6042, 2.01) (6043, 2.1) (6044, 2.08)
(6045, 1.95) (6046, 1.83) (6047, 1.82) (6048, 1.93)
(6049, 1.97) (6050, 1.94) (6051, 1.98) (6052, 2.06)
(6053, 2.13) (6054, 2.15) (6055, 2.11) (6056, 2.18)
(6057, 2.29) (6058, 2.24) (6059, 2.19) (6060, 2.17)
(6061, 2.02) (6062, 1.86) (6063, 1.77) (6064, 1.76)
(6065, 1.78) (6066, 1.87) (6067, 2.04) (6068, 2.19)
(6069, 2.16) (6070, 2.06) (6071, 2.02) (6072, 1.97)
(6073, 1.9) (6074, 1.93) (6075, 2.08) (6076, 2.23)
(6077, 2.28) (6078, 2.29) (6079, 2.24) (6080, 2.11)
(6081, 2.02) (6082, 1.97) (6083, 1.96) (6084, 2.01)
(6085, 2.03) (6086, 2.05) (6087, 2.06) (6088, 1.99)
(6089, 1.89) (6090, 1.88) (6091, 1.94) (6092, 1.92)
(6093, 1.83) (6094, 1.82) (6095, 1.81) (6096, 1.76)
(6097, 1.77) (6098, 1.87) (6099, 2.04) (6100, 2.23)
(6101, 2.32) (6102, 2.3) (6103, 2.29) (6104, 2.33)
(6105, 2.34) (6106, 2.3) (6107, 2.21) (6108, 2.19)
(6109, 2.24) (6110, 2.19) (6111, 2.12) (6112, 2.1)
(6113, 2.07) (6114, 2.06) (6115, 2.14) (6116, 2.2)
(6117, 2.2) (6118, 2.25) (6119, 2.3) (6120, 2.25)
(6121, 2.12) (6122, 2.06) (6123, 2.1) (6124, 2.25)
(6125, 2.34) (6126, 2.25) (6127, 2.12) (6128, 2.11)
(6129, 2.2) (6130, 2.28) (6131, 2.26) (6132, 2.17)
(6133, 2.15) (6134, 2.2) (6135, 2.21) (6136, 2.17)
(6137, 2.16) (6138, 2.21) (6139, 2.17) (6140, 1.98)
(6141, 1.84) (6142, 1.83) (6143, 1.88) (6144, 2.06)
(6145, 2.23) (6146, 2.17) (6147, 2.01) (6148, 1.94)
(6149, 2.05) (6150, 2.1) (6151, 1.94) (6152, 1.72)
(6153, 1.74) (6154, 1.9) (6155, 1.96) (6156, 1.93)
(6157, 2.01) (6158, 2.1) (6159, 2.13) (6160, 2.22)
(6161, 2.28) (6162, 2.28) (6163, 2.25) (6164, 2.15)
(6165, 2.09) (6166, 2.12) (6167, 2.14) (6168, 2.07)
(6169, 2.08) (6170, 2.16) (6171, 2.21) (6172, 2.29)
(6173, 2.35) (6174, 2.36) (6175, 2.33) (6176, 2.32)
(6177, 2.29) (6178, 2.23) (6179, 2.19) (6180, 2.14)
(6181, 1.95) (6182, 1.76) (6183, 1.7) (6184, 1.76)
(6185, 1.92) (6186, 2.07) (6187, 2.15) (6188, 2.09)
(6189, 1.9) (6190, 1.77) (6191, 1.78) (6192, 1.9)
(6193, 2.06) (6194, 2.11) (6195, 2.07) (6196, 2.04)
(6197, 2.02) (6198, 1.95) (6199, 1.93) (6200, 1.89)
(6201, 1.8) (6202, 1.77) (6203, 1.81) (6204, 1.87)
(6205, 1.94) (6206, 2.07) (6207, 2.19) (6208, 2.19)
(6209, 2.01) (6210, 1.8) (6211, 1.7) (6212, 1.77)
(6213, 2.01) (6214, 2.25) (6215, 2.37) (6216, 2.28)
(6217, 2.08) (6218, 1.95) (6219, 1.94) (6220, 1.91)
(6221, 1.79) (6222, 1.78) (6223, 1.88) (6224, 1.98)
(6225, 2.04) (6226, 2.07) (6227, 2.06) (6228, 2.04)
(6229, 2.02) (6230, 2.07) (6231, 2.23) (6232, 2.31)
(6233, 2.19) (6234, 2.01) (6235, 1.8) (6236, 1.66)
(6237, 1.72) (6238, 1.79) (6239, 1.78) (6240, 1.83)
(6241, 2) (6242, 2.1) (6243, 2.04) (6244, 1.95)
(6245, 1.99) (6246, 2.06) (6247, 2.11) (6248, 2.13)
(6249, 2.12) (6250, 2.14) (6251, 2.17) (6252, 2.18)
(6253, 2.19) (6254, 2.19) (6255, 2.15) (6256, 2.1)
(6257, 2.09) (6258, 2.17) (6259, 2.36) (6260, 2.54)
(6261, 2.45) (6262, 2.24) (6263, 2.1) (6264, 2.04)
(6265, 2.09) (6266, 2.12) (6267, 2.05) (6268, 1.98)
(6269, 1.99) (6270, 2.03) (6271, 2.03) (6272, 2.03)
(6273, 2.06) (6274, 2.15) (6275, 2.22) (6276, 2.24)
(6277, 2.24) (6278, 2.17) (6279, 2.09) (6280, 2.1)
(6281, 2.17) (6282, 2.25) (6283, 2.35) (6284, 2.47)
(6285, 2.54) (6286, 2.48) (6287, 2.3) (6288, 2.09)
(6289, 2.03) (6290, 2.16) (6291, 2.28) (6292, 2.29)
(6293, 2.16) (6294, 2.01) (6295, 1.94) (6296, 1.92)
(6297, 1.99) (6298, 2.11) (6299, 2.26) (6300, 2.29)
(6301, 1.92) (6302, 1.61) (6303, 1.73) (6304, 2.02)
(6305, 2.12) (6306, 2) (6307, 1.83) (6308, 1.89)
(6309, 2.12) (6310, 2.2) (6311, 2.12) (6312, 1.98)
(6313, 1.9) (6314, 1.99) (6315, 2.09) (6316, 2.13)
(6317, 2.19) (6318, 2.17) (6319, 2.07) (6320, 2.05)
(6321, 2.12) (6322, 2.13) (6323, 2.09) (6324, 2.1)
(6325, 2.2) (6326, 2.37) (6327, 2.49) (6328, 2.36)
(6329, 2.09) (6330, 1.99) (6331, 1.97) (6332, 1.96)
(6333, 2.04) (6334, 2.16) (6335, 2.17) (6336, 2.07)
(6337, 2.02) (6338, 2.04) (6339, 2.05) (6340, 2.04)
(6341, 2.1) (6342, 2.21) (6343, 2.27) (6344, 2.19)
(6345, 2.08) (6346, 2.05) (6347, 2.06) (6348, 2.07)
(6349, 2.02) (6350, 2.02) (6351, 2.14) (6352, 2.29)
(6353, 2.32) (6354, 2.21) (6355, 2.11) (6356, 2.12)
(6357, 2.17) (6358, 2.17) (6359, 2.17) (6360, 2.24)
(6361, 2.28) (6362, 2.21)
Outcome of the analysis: 2.2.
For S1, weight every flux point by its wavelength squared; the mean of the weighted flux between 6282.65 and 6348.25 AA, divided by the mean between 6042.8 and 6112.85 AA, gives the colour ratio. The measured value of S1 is 1.1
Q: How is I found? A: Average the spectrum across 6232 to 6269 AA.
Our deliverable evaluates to 2.08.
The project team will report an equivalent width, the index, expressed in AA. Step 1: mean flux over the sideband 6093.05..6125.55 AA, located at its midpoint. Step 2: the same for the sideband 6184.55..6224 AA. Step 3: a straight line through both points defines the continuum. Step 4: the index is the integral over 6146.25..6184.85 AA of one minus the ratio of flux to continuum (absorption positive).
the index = -0.9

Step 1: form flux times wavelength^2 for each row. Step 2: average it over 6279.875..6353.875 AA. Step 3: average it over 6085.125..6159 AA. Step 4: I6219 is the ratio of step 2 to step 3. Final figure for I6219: 1.1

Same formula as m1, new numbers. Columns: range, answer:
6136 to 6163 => 2.04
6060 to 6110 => 2.04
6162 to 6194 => 2.09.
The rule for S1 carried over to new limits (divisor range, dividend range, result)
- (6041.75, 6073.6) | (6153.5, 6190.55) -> 1.08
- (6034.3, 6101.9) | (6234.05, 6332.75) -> 1.12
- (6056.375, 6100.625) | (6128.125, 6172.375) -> 1.07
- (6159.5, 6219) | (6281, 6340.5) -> 1.07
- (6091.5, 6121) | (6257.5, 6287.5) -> 1.10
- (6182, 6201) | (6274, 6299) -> 1.16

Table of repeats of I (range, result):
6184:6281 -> 2.04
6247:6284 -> 2.16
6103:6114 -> 2.21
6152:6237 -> 2.03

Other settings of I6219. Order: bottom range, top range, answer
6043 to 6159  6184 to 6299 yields 1.04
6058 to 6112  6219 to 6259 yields 1.04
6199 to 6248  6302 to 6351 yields 1.09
